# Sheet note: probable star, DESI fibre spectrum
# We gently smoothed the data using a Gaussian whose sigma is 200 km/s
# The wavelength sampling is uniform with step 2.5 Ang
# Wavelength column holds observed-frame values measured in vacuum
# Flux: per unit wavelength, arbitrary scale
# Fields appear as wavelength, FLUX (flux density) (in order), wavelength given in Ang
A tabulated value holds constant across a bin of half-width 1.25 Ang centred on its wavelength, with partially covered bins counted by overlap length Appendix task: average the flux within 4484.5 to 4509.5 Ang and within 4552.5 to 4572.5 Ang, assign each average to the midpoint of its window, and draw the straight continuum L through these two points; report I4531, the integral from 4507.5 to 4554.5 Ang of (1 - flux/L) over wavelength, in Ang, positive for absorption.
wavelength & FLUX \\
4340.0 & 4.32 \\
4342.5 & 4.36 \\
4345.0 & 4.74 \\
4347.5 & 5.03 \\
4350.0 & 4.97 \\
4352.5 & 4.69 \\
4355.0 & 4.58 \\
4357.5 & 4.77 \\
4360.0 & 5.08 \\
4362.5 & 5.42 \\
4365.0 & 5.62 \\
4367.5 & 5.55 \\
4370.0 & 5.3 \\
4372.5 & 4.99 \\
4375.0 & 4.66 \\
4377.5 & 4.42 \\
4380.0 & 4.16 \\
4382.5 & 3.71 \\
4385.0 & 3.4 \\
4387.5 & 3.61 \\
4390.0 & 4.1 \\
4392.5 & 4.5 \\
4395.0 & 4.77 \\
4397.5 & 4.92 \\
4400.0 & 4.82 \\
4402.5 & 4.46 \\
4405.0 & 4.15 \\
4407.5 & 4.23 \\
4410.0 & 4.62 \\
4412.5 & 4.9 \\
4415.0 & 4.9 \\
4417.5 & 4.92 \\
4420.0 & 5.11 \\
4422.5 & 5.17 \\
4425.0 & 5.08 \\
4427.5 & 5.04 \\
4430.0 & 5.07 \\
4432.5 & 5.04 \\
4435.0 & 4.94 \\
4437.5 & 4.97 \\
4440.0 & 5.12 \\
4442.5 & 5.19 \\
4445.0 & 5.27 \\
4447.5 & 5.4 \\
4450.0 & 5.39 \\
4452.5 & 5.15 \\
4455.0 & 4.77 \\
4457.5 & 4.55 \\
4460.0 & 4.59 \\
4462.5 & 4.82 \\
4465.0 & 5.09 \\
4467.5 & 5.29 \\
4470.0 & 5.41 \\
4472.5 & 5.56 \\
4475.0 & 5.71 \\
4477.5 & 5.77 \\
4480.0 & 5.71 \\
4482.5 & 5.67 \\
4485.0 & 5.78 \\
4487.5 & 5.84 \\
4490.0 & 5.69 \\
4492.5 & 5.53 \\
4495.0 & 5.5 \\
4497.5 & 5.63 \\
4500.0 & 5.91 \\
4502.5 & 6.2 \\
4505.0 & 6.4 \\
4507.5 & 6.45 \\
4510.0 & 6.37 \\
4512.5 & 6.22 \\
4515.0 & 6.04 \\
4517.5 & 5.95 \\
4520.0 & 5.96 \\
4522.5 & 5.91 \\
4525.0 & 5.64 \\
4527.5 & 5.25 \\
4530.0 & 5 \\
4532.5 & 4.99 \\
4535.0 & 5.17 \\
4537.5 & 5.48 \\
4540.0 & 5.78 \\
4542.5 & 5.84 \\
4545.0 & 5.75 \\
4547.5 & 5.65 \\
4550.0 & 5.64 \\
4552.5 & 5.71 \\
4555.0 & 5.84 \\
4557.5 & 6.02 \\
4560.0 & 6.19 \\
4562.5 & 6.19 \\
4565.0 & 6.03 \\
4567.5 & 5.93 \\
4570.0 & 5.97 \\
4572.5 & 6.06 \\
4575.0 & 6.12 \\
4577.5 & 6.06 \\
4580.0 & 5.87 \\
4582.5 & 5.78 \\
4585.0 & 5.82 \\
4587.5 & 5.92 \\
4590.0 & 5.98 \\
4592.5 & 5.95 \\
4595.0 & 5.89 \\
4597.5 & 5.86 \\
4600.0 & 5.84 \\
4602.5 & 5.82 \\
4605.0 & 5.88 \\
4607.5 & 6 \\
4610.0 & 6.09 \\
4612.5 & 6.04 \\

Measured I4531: 2.0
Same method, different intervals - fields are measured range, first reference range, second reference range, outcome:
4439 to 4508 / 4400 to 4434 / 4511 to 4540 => -3.0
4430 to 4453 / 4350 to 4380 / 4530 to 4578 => 0.6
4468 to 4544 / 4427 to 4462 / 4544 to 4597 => -3.9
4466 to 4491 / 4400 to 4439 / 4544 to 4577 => -1.6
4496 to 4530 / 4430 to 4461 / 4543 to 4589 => -2.6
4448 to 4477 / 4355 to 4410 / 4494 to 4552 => 0.7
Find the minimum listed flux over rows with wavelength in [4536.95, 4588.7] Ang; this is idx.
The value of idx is 5.48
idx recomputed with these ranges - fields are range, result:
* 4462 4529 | 4.82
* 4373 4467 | 3.4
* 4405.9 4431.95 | 4.23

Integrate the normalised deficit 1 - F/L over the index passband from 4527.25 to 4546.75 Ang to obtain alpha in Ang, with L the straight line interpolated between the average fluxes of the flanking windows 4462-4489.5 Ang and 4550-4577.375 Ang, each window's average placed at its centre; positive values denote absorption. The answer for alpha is 1.4 Ang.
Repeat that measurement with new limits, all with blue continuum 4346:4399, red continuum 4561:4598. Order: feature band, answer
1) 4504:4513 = -1.38 Ang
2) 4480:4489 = -0.63 Ang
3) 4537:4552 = 0.12 Ang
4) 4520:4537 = 0.80 Ang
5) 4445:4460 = 0.41 Ang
